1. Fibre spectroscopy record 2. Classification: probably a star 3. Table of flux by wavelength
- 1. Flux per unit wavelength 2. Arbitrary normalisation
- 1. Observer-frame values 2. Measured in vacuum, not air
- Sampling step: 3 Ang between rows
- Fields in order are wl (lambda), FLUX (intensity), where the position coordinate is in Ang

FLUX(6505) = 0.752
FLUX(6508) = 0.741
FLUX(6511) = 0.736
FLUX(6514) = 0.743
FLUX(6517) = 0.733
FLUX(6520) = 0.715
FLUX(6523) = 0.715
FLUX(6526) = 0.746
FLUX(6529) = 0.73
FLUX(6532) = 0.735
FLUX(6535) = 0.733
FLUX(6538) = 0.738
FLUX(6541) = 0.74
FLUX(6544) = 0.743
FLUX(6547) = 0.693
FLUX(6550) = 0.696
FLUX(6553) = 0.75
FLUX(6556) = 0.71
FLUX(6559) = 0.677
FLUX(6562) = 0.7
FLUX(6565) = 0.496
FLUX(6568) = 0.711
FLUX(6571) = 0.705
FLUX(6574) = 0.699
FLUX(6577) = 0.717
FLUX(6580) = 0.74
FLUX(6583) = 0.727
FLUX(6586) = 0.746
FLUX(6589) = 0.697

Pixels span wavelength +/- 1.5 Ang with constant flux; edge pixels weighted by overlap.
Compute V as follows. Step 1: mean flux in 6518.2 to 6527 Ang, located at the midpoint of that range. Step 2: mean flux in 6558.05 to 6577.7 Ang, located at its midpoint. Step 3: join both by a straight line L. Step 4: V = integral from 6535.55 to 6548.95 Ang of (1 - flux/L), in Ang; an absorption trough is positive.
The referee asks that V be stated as -0.5 Ang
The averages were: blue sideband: 0.724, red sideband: 0.67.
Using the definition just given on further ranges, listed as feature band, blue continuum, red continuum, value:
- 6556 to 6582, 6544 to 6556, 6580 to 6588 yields 1.6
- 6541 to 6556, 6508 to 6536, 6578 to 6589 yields 0.2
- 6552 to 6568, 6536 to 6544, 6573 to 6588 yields 1.4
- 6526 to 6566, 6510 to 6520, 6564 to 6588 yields 0.5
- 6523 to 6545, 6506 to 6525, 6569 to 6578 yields -0.4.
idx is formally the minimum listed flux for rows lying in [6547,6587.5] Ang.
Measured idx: 0.496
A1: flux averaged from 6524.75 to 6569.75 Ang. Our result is 0.706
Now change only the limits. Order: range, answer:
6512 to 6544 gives 0.733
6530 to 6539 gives 0.735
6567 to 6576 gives 0.705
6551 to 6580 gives 0.688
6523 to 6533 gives 0.734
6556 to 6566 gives 0.644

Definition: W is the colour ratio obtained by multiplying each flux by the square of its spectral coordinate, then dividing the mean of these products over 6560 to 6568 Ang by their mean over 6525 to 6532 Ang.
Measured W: 0.9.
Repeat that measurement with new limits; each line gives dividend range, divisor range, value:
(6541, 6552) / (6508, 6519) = 0.98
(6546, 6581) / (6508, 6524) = 0.96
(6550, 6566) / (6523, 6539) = 0.93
